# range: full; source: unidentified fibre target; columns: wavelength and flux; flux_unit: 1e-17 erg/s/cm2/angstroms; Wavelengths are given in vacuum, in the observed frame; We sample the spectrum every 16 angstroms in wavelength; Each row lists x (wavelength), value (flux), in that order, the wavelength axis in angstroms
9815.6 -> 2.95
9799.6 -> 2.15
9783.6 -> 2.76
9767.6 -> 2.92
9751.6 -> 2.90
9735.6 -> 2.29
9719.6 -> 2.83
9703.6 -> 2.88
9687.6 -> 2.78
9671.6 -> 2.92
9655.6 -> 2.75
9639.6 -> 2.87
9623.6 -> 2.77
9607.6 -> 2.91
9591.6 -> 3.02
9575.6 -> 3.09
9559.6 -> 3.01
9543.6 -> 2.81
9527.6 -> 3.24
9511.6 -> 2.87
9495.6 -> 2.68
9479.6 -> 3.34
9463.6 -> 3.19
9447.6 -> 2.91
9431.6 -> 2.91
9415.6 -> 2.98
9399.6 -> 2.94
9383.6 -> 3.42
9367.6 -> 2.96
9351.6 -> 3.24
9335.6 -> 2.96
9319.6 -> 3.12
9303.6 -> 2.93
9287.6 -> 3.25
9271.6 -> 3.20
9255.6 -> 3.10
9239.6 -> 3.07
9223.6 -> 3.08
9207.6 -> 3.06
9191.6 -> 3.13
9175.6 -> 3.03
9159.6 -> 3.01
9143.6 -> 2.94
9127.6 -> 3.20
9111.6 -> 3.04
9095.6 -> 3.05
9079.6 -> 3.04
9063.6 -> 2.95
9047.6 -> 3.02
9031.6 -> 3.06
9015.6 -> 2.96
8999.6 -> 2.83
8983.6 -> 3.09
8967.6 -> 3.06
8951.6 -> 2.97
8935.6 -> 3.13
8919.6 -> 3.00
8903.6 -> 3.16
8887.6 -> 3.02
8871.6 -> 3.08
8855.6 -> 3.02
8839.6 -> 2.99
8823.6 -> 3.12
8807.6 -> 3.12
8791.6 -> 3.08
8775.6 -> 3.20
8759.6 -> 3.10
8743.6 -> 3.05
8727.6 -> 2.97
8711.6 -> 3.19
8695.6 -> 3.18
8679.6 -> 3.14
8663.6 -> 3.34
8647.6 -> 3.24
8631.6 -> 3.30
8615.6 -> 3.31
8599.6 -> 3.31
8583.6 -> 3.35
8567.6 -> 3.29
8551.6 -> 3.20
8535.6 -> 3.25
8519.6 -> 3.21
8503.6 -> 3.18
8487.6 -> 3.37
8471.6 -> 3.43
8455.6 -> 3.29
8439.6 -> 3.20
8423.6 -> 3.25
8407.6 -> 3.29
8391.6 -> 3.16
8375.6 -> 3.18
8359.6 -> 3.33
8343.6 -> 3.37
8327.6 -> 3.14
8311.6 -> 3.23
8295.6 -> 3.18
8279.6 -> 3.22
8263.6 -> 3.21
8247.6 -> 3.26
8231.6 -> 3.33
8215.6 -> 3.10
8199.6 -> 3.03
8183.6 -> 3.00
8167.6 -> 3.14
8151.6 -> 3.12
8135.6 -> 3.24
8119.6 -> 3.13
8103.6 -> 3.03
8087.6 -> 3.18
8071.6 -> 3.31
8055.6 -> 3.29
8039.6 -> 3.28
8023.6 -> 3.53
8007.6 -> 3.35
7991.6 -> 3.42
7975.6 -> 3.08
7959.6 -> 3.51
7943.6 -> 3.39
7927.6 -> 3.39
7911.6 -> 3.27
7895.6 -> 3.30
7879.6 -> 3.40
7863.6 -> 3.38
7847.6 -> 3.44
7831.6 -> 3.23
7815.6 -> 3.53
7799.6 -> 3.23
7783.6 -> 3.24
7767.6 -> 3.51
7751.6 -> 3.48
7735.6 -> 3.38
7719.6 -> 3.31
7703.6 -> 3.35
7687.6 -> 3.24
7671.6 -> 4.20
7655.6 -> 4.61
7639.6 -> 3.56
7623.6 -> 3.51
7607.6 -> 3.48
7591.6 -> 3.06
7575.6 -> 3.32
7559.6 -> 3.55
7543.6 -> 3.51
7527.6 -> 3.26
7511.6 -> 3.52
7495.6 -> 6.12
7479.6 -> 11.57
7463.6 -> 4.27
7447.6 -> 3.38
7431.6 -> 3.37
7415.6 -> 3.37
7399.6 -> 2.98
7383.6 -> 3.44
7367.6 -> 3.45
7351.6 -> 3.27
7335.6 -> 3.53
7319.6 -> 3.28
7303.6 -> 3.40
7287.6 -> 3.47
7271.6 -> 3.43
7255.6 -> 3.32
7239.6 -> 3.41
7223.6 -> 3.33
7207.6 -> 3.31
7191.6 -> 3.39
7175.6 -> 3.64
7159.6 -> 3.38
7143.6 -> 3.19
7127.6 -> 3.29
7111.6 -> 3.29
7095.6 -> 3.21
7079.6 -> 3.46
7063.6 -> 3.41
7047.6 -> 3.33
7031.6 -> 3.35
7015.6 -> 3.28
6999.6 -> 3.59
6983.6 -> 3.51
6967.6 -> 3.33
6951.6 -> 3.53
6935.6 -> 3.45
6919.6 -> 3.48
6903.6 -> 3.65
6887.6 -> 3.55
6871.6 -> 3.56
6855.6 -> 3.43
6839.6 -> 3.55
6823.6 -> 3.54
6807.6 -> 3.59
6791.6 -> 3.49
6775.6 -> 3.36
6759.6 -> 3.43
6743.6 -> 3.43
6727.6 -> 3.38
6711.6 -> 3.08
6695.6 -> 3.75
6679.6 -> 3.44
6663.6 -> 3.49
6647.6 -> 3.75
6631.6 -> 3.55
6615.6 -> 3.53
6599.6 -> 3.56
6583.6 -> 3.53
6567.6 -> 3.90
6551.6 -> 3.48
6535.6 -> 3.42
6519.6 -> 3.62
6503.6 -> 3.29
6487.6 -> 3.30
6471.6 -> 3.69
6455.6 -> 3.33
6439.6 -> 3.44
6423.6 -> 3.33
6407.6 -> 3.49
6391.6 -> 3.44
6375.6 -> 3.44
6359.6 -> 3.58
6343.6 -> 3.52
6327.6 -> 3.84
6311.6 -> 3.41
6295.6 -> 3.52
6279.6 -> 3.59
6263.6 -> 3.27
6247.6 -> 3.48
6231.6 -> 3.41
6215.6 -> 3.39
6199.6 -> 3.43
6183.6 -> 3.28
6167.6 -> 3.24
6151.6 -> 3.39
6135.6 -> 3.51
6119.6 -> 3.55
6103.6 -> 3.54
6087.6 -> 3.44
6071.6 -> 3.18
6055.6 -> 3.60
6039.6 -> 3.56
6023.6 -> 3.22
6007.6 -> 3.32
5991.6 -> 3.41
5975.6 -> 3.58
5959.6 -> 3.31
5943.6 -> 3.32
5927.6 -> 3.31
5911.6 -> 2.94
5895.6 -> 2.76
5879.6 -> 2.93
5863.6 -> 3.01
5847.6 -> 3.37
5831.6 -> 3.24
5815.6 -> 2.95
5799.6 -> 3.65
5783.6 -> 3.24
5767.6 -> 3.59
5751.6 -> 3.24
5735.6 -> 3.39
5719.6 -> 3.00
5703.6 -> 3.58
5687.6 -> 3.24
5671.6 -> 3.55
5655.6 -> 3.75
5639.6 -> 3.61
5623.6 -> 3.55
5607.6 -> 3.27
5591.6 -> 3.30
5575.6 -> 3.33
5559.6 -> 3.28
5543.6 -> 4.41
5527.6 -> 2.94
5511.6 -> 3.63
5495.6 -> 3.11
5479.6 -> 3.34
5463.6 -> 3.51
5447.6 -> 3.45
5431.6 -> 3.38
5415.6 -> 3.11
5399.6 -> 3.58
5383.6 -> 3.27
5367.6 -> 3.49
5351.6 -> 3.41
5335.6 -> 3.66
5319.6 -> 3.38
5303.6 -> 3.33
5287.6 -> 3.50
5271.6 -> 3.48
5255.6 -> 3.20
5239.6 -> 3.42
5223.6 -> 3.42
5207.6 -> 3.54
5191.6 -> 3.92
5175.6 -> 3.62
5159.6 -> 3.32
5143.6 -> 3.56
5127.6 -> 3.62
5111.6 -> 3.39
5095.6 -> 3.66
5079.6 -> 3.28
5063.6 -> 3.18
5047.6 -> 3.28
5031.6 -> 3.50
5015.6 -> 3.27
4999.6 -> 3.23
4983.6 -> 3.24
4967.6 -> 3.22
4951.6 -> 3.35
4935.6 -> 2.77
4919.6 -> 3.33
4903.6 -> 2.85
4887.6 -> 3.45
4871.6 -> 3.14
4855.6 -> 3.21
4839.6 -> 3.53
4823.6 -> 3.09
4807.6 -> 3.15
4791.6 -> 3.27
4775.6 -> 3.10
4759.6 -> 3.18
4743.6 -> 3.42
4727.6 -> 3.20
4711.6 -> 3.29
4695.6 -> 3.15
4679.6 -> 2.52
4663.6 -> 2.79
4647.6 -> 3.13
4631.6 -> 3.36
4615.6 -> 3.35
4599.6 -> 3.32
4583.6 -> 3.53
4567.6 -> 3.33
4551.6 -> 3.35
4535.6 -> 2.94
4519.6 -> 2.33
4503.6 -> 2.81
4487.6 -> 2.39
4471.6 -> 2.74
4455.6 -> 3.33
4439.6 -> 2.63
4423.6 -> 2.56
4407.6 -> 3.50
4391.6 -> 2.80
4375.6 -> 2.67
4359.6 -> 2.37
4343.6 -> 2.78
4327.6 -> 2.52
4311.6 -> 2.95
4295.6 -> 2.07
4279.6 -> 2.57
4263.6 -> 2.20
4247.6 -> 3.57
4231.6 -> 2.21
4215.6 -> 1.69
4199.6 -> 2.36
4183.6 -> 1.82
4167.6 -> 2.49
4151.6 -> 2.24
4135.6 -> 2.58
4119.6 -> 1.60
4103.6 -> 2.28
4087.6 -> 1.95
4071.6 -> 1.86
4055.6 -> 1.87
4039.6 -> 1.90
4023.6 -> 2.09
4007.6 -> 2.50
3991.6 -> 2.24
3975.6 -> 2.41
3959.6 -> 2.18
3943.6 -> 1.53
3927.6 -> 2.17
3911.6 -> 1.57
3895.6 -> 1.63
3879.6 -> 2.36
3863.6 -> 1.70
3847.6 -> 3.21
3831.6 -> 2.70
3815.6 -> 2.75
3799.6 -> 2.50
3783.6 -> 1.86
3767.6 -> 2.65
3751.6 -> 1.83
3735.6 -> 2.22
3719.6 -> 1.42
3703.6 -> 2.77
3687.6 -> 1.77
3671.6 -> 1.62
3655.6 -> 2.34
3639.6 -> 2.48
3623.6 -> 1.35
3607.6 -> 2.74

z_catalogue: 0.139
